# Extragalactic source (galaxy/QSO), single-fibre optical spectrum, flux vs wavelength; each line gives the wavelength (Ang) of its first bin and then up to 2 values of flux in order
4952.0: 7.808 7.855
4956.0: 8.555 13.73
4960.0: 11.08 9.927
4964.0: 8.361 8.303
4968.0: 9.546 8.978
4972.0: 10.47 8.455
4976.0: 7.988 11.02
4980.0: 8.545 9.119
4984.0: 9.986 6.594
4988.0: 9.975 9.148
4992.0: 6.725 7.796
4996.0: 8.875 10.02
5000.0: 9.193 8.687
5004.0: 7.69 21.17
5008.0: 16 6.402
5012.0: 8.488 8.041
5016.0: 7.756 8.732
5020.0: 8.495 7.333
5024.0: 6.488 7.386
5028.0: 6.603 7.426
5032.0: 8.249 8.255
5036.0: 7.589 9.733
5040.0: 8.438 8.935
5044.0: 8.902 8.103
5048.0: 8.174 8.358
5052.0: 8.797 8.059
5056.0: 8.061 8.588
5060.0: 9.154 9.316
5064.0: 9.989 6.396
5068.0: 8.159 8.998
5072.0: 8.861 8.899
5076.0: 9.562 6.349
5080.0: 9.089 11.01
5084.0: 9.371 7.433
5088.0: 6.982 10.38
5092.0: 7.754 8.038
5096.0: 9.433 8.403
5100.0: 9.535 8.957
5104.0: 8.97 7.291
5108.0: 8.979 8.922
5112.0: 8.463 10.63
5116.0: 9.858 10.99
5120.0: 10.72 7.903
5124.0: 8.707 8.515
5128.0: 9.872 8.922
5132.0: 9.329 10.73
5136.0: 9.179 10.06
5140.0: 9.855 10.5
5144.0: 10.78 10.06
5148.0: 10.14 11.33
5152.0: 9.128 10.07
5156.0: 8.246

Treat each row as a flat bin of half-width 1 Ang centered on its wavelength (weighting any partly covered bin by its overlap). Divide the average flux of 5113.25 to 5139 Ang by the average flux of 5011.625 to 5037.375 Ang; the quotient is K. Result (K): 1.24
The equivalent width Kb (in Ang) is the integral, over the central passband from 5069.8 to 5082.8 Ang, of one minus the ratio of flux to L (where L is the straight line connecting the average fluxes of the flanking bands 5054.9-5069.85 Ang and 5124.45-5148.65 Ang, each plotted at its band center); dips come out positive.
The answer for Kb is -0.22 Ang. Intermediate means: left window 8.55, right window 9.8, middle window 8.93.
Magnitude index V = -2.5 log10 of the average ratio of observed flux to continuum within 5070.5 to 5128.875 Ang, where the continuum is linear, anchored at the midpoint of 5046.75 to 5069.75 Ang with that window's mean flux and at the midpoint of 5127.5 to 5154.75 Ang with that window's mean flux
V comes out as 0.03 mag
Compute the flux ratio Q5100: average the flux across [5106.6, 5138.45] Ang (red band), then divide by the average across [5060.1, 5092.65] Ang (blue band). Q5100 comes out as 1.09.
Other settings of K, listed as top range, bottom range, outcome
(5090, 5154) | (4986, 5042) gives 1.06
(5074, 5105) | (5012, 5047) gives 1.09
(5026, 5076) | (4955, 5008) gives 0.87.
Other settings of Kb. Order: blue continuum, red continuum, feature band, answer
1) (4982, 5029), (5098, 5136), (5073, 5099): 1.5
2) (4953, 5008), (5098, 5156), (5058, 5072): 1.3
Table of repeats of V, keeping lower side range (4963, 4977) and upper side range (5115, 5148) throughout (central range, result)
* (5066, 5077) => 0.09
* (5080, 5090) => 0.07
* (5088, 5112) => 0.11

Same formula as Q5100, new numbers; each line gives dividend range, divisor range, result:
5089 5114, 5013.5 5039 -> 1.13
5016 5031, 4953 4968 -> 0.78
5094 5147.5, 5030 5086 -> 1.10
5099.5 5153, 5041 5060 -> 1.13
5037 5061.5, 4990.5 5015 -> 0.87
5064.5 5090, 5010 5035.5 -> 1.11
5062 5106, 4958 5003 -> 0.95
